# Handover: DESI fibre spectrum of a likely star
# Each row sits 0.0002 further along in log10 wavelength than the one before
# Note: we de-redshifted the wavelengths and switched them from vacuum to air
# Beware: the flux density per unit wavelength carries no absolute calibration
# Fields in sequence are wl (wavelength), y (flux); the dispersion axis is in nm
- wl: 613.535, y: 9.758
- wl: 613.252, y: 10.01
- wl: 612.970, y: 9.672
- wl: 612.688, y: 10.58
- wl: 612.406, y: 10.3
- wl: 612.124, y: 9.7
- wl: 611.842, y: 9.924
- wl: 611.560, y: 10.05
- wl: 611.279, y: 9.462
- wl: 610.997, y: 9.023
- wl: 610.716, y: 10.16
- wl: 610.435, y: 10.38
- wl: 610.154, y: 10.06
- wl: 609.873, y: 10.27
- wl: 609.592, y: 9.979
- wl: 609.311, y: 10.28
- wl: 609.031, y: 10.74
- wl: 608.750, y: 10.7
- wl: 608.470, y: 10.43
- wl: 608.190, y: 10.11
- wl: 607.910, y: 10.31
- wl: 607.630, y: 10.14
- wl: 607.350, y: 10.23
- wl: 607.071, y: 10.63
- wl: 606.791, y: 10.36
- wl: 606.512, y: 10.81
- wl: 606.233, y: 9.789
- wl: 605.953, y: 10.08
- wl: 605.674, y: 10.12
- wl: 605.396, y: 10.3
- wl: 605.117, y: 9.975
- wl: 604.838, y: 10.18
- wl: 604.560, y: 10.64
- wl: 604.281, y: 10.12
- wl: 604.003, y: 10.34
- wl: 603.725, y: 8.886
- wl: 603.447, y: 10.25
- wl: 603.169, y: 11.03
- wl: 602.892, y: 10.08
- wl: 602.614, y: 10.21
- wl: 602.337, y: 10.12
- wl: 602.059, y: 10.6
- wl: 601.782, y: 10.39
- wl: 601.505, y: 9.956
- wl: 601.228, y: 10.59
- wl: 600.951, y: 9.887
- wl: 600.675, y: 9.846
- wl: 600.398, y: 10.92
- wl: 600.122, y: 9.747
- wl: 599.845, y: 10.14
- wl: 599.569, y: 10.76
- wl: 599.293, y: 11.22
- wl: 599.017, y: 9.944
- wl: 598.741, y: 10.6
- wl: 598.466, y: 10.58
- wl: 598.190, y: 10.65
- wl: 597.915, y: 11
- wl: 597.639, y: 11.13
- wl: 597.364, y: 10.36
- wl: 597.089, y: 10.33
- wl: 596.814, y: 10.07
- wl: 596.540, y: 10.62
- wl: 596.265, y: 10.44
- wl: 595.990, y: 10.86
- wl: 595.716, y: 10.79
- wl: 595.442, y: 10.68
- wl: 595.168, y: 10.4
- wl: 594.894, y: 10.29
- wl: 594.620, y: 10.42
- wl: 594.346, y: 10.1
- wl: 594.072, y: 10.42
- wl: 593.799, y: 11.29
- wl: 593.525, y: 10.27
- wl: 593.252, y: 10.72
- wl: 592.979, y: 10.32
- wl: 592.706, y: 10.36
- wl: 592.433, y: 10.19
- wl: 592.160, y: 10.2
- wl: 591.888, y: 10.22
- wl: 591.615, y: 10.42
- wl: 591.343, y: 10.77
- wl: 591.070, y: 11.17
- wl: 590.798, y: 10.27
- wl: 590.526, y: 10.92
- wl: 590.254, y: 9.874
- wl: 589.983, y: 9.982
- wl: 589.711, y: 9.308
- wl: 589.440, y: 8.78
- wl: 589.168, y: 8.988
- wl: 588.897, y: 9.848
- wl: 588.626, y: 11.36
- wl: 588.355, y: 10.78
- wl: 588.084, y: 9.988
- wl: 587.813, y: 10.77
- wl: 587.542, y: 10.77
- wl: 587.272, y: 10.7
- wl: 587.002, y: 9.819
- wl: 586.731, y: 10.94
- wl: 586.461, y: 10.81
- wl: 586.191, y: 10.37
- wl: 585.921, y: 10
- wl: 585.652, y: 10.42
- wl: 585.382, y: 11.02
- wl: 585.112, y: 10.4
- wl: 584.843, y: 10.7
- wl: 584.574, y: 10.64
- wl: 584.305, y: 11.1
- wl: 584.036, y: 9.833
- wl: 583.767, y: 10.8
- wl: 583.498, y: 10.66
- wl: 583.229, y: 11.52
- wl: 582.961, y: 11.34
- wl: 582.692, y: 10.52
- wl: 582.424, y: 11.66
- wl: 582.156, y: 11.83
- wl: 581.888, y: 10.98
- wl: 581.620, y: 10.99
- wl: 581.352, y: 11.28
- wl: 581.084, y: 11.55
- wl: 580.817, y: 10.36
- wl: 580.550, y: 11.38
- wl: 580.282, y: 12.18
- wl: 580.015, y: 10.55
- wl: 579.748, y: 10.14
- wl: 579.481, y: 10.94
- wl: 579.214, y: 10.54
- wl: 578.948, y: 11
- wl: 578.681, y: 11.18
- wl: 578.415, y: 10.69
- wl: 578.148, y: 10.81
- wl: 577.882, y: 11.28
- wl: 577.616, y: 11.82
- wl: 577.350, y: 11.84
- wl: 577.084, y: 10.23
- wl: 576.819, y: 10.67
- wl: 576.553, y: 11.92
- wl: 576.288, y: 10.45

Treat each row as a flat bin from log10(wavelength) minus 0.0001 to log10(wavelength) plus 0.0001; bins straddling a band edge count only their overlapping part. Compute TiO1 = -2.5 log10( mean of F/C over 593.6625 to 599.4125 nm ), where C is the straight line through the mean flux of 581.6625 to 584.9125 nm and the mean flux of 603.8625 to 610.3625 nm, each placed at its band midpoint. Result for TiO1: 0.00 mag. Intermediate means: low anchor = 11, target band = 10.6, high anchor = 10.3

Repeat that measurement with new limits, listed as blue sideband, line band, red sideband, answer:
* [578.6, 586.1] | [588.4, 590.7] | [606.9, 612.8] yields 0.083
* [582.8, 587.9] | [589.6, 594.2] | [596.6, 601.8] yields 0.016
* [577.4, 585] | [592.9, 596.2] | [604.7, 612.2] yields 0.005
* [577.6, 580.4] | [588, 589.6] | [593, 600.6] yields 0.083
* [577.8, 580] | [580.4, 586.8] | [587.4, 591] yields -0.039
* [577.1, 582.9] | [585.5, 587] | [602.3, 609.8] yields 0.046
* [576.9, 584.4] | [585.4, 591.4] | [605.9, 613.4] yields 0.050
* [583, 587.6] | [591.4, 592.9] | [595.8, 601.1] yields 0.026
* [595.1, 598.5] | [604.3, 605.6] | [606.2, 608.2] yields 0.015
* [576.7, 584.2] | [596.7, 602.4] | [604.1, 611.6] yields 0.003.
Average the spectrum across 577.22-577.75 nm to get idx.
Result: 11.8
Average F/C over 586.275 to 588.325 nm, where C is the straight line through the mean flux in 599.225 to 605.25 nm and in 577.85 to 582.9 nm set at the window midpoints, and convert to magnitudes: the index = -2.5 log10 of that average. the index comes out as 0.03 mag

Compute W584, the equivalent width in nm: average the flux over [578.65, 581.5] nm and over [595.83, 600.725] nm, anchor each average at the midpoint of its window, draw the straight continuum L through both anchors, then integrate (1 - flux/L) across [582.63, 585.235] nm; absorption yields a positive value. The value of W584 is 0.03 nm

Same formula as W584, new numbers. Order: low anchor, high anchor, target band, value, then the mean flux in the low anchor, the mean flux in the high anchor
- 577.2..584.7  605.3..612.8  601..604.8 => 0.049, 11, 10.2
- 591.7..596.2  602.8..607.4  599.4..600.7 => -0.001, 10.5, 10.2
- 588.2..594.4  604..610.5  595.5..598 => -0.080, 10.3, 10.3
